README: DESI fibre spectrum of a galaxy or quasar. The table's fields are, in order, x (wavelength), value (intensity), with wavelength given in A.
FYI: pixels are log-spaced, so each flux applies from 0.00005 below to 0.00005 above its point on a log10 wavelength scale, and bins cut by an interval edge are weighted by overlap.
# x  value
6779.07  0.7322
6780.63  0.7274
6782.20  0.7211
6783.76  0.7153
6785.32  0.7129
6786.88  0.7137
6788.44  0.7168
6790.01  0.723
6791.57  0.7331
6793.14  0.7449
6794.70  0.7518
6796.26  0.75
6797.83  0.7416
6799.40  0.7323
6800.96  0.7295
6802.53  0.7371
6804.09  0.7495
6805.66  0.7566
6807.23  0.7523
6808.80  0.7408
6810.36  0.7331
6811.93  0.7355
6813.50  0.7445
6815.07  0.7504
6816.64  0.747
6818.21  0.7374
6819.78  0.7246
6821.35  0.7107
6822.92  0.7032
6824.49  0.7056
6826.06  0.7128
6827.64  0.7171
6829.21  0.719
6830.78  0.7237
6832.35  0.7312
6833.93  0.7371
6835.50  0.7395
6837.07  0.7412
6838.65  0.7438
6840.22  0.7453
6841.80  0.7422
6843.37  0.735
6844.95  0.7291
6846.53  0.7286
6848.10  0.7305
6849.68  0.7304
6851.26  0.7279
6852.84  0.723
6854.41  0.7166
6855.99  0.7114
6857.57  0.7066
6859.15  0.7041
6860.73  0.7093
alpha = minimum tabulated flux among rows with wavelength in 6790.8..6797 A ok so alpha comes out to 0.7331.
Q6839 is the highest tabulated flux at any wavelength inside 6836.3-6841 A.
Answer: 0.7453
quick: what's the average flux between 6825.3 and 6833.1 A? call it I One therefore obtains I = 0.721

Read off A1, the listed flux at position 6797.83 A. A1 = 0.7416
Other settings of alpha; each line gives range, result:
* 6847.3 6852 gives 0.7279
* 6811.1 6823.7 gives 0.7032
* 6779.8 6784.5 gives 0.7153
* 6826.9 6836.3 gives 0.7171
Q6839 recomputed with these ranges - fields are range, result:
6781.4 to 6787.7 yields 0.7211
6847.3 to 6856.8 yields 0.7305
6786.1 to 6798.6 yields 0.7518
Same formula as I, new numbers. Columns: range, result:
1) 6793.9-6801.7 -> 0.742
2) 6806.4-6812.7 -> 0.741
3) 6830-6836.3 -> 0.733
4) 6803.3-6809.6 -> 0.75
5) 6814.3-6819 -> 0.745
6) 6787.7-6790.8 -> 0.719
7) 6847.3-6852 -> 0.73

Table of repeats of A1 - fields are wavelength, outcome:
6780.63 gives 0.7274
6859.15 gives 0.7041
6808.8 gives 0.7408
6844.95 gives 0.7291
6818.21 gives 0.7374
